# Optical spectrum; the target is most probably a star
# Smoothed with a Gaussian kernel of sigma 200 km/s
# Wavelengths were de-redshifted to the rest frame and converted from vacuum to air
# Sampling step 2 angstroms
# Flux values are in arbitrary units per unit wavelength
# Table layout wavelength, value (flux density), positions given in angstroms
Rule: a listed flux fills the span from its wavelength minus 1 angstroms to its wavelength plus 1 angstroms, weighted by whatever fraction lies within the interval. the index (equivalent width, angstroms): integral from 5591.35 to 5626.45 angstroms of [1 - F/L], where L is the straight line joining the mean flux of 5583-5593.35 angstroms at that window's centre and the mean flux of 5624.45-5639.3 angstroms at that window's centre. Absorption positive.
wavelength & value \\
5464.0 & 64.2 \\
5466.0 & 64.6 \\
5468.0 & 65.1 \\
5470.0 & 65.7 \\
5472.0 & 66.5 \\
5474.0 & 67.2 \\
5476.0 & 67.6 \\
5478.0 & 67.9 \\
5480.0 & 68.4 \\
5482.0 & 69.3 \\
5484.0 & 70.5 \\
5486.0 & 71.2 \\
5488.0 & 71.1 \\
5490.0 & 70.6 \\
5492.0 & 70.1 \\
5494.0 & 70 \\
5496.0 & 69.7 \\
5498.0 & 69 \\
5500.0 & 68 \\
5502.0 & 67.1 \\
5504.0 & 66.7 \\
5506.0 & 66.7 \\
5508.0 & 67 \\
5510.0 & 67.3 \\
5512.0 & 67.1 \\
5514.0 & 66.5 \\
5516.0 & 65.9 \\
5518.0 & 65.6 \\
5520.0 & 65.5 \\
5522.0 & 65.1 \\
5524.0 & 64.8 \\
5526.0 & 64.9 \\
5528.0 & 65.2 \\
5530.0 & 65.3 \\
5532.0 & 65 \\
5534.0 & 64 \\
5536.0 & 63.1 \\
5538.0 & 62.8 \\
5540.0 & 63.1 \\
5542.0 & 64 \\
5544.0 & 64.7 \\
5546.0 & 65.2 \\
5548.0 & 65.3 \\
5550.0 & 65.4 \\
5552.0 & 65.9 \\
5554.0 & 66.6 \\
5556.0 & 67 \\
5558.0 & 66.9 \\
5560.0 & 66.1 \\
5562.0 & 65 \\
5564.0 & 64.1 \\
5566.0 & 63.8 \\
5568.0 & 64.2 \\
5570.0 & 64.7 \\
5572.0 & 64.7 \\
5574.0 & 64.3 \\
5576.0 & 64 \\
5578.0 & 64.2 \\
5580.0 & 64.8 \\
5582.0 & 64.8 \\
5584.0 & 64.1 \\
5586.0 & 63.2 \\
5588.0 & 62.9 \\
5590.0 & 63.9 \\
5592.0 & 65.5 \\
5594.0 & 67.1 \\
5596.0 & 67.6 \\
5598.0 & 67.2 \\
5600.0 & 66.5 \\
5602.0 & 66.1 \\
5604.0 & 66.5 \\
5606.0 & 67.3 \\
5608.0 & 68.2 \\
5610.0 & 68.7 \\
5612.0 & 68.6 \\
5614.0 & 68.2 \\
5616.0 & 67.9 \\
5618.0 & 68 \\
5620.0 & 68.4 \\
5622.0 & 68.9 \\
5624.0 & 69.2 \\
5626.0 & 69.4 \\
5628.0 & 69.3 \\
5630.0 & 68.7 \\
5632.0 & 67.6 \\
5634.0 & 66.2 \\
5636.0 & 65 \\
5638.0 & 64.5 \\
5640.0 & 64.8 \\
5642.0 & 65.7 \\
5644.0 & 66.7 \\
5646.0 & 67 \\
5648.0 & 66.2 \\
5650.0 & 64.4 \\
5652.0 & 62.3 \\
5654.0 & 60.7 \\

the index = -1.2 angstroms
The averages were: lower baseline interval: 64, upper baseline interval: 67.3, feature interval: 67.7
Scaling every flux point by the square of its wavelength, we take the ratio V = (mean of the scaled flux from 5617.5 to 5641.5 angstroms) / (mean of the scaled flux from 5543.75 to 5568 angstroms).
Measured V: 1.1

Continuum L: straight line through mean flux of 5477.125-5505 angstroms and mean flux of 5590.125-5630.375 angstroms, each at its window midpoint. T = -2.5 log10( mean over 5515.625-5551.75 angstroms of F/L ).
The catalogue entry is 0.07 mag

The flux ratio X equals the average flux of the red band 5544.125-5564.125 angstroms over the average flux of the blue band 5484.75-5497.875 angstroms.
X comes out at 0.93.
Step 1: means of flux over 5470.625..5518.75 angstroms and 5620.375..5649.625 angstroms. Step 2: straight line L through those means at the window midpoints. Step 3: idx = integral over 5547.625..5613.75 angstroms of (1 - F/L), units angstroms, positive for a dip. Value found 1.8 angstroms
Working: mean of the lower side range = 68.2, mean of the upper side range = 67.1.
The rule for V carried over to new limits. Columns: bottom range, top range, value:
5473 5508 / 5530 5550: 0.95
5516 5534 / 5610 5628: 1.09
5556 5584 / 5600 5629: 1.07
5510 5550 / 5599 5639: 1.08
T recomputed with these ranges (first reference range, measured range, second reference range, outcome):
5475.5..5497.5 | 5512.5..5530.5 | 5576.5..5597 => 0.04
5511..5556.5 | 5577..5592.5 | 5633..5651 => 0.02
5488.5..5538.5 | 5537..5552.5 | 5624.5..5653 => 0.03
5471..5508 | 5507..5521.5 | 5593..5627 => 0.03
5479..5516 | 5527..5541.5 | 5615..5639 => 0.07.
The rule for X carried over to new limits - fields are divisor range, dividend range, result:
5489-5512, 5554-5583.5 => 0.95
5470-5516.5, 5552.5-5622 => 0.97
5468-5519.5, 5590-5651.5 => 0.99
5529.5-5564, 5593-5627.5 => 1.04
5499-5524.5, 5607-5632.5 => 1.03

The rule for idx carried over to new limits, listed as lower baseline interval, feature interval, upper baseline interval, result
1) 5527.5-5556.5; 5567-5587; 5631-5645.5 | 0.3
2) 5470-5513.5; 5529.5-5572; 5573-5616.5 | 1.4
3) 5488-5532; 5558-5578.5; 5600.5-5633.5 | 0.9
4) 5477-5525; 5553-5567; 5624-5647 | 0.4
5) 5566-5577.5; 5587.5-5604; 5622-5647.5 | -0.2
